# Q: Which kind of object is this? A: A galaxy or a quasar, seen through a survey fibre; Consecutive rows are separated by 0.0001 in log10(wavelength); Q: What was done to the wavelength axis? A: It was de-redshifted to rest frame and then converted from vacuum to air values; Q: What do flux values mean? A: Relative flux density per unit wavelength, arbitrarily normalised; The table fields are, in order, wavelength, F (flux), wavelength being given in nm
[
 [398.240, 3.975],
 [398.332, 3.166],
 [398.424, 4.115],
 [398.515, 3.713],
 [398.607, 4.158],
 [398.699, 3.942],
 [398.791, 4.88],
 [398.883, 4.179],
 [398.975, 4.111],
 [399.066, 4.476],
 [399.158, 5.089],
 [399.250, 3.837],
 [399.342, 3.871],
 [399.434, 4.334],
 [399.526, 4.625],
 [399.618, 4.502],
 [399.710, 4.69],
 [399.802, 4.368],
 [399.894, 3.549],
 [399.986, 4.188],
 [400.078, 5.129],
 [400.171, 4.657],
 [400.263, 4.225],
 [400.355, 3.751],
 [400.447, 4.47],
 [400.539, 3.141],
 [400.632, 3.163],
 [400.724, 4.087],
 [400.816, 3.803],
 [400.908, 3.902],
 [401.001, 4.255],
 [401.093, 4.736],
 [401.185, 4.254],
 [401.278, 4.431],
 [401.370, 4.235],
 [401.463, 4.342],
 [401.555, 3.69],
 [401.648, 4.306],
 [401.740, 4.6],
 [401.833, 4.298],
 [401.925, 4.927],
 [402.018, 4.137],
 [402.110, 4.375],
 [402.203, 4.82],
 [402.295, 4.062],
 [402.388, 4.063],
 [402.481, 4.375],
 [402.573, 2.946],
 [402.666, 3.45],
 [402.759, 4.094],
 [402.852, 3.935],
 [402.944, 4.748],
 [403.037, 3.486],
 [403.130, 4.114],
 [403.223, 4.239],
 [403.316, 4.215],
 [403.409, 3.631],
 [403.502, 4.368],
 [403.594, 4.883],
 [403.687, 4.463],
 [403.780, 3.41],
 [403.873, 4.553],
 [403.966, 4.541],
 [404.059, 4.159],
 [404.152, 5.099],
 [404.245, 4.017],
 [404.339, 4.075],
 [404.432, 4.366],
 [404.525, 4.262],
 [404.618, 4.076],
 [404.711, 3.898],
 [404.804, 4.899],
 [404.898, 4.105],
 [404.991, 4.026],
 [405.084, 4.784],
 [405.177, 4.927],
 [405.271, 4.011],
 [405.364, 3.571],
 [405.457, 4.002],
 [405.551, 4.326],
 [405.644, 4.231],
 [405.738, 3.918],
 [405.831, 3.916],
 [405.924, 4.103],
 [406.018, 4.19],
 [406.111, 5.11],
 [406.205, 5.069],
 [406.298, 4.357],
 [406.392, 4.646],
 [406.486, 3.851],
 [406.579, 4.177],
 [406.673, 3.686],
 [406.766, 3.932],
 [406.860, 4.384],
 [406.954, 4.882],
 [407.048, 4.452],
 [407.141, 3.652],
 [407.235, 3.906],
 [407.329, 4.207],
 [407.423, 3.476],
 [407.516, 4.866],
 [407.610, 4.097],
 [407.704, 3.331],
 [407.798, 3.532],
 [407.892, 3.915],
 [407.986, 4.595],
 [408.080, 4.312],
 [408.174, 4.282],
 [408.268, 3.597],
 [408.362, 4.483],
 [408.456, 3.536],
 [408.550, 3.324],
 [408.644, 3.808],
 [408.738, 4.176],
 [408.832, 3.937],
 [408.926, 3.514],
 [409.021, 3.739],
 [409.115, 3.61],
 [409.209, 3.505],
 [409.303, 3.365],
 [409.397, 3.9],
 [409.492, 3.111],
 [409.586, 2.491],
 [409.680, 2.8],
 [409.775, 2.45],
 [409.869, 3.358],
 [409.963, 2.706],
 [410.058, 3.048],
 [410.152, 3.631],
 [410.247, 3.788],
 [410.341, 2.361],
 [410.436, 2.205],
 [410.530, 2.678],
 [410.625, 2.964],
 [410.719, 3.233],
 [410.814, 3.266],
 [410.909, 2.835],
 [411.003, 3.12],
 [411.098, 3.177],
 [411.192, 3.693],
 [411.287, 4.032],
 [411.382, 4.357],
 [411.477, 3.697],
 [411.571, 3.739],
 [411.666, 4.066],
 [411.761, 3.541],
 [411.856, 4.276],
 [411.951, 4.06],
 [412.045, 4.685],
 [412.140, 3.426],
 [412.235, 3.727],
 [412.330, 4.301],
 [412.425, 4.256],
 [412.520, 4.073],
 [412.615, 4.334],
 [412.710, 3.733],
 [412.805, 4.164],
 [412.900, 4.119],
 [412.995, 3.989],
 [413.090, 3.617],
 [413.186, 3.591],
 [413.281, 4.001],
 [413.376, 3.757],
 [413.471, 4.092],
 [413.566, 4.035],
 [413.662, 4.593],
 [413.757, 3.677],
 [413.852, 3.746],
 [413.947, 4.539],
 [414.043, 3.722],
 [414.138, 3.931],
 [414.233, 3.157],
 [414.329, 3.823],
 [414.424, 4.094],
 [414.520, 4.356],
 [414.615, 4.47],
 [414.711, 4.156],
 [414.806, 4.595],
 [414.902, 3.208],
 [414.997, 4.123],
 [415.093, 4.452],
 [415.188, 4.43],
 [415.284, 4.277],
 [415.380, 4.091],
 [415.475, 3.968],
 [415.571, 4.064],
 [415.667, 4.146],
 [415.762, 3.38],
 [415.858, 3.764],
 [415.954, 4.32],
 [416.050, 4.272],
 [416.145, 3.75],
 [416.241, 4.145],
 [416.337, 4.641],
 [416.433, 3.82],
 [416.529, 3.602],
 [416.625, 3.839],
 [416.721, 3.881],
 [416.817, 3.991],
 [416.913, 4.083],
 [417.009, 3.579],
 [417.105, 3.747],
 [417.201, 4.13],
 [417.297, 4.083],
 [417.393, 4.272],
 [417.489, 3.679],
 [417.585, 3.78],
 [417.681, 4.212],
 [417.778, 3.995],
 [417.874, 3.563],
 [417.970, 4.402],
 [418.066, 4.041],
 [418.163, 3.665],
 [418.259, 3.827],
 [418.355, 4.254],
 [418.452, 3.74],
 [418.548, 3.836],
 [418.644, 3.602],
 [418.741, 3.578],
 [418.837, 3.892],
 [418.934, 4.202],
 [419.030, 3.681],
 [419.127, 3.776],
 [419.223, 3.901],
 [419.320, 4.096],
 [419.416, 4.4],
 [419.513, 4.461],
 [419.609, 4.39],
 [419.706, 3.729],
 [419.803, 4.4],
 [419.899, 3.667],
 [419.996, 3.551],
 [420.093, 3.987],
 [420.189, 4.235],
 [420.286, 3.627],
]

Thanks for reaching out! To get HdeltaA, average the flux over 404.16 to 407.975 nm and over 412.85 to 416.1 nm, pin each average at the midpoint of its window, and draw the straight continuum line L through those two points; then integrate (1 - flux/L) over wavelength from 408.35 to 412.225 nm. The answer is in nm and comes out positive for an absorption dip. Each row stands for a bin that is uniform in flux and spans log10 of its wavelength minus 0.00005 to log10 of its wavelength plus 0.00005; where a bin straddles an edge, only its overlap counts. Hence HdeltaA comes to 0.618 nm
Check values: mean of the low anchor 4.19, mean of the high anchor 4.02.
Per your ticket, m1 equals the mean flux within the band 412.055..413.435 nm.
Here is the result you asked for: 3.96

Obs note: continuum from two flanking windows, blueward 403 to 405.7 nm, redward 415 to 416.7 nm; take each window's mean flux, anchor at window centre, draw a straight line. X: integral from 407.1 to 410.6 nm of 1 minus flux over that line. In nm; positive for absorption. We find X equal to 0.52 nm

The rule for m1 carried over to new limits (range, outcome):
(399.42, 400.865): 4.16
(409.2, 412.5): 3.43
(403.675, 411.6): 3.85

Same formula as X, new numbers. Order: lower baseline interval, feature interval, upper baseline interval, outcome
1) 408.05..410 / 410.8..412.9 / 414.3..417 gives -0.06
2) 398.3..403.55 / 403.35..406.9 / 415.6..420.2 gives -0.13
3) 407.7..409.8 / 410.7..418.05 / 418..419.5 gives -0.29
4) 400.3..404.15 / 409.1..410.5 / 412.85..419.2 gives 0.34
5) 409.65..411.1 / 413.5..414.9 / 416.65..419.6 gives -0.24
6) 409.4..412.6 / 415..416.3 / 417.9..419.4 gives -0.13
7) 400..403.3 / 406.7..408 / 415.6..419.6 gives 0.00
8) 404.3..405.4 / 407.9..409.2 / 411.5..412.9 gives 0.07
